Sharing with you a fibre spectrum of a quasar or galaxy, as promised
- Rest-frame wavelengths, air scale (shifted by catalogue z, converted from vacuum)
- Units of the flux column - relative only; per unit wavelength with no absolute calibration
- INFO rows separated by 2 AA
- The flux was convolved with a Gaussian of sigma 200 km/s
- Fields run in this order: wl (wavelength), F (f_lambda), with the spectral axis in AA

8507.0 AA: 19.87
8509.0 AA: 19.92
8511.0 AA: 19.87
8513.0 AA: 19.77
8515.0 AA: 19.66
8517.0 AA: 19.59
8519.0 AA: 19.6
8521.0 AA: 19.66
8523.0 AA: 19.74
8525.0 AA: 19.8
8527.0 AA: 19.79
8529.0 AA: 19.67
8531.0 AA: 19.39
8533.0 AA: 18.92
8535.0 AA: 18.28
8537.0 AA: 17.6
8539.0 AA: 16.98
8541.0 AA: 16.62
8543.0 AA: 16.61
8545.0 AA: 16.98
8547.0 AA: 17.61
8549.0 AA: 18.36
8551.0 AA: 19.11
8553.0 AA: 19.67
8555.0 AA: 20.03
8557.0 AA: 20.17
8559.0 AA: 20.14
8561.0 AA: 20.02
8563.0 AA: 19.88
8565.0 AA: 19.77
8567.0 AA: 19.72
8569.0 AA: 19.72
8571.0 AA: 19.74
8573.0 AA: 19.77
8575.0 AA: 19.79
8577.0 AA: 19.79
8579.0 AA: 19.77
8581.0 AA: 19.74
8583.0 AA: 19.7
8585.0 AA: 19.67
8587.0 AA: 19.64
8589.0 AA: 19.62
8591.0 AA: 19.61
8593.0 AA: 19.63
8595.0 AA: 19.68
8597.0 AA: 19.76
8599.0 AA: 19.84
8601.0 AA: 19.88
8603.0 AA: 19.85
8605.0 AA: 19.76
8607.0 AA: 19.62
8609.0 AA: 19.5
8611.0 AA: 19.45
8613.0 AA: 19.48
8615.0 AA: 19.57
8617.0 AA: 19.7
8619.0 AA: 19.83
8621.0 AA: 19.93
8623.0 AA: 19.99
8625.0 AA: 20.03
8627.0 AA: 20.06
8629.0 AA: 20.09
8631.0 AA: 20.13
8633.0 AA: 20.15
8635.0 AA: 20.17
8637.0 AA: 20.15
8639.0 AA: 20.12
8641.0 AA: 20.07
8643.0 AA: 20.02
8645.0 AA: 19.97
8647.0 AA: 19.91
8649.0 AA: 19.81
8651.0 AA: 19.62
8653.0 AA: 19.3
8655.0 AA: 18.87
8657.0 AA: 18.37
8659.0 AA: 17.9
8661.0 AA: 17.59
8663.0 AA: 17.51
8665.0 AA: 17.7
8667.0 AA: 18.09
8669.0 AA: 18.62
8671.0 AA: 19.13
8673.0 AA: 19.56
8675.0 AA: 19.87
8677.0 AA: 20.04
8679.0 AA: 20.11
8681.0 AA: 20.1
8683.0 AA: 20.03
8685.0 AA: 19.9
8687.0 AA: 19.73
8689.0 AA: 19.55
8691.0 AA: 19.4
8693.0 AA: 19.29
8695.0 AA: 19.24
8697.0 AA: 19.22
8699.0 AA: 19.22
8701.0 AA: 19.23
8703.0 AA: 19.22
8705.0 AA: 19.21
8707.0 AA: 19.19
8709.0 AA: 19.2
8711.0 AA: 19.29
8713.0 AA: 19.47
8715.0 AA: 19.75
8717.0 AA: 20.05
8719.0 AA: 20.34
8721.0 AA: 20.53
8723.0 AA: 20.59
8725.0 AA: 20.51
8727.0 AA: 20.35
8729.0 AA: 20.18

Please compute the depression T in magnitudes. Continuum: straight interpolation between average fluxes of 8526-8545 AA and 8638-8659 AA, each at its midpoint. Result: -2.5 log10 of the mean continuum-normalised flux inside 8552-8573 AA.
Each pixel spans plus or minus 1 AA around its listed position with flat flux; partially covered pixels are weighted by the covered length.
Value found -0.080 mag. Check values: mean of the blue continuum 18.1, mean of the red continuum 19.5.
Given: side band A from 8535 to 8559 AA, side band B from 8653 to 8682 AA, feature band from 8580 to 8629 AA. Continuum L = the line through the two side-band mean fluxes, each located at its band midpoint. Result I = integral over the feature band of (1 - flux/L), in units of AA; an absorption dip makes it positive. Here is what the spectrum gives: -3.20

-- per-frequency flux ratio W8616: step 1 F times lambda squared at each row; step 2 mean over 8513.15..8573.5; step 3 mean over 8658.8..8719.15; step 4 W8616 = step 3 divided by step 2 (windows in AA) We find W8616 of 1.04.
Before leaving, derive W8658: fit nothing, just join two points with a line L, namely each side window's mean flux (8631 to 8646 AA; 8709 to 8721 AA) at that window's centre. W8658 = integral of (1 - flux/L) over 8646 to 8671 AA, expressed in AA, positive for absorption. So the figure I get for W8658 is 1.7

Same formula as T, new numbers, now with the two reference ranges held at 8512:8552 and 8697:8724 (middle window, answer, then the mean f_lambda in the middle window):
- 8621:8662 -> -0.020 mag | 19.6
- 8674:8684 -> -0.032 mag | 20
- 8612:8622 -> -0.032 mag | 19.7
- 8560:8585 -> -0.049 mag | 19.8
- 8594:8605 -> -0.042 mag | 19.8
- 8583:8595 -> -0.037 mag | 19.6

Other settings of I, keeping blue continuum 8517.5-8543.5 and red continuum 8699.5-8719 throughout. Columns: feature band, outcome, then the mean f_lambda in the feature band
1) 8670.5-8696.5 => -0.5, 19.7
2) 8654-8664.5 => 0.7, 18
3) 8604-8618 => -0.4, 19.6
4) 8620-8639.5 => -1.0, 20.1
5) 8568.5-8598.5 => -1.2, 19.7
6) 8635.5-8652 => -0.7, 20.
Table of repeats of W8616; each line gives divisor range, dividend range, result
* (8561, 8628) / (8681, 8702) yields 1.01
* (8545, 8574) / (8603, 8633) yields 1.03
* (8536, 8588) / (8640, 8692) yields 1.03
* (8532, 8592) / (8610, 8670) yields 1.03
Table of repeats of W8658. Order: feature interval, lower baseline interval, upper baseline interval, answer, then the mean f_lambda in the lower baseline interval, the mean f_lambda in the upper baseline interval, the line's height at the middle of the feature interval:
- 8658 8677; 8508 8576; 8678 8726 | 1.0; 19.2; 19.7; 19.6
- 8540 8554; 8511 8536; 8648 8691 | 1.1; 19.5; 19.1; 19.4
